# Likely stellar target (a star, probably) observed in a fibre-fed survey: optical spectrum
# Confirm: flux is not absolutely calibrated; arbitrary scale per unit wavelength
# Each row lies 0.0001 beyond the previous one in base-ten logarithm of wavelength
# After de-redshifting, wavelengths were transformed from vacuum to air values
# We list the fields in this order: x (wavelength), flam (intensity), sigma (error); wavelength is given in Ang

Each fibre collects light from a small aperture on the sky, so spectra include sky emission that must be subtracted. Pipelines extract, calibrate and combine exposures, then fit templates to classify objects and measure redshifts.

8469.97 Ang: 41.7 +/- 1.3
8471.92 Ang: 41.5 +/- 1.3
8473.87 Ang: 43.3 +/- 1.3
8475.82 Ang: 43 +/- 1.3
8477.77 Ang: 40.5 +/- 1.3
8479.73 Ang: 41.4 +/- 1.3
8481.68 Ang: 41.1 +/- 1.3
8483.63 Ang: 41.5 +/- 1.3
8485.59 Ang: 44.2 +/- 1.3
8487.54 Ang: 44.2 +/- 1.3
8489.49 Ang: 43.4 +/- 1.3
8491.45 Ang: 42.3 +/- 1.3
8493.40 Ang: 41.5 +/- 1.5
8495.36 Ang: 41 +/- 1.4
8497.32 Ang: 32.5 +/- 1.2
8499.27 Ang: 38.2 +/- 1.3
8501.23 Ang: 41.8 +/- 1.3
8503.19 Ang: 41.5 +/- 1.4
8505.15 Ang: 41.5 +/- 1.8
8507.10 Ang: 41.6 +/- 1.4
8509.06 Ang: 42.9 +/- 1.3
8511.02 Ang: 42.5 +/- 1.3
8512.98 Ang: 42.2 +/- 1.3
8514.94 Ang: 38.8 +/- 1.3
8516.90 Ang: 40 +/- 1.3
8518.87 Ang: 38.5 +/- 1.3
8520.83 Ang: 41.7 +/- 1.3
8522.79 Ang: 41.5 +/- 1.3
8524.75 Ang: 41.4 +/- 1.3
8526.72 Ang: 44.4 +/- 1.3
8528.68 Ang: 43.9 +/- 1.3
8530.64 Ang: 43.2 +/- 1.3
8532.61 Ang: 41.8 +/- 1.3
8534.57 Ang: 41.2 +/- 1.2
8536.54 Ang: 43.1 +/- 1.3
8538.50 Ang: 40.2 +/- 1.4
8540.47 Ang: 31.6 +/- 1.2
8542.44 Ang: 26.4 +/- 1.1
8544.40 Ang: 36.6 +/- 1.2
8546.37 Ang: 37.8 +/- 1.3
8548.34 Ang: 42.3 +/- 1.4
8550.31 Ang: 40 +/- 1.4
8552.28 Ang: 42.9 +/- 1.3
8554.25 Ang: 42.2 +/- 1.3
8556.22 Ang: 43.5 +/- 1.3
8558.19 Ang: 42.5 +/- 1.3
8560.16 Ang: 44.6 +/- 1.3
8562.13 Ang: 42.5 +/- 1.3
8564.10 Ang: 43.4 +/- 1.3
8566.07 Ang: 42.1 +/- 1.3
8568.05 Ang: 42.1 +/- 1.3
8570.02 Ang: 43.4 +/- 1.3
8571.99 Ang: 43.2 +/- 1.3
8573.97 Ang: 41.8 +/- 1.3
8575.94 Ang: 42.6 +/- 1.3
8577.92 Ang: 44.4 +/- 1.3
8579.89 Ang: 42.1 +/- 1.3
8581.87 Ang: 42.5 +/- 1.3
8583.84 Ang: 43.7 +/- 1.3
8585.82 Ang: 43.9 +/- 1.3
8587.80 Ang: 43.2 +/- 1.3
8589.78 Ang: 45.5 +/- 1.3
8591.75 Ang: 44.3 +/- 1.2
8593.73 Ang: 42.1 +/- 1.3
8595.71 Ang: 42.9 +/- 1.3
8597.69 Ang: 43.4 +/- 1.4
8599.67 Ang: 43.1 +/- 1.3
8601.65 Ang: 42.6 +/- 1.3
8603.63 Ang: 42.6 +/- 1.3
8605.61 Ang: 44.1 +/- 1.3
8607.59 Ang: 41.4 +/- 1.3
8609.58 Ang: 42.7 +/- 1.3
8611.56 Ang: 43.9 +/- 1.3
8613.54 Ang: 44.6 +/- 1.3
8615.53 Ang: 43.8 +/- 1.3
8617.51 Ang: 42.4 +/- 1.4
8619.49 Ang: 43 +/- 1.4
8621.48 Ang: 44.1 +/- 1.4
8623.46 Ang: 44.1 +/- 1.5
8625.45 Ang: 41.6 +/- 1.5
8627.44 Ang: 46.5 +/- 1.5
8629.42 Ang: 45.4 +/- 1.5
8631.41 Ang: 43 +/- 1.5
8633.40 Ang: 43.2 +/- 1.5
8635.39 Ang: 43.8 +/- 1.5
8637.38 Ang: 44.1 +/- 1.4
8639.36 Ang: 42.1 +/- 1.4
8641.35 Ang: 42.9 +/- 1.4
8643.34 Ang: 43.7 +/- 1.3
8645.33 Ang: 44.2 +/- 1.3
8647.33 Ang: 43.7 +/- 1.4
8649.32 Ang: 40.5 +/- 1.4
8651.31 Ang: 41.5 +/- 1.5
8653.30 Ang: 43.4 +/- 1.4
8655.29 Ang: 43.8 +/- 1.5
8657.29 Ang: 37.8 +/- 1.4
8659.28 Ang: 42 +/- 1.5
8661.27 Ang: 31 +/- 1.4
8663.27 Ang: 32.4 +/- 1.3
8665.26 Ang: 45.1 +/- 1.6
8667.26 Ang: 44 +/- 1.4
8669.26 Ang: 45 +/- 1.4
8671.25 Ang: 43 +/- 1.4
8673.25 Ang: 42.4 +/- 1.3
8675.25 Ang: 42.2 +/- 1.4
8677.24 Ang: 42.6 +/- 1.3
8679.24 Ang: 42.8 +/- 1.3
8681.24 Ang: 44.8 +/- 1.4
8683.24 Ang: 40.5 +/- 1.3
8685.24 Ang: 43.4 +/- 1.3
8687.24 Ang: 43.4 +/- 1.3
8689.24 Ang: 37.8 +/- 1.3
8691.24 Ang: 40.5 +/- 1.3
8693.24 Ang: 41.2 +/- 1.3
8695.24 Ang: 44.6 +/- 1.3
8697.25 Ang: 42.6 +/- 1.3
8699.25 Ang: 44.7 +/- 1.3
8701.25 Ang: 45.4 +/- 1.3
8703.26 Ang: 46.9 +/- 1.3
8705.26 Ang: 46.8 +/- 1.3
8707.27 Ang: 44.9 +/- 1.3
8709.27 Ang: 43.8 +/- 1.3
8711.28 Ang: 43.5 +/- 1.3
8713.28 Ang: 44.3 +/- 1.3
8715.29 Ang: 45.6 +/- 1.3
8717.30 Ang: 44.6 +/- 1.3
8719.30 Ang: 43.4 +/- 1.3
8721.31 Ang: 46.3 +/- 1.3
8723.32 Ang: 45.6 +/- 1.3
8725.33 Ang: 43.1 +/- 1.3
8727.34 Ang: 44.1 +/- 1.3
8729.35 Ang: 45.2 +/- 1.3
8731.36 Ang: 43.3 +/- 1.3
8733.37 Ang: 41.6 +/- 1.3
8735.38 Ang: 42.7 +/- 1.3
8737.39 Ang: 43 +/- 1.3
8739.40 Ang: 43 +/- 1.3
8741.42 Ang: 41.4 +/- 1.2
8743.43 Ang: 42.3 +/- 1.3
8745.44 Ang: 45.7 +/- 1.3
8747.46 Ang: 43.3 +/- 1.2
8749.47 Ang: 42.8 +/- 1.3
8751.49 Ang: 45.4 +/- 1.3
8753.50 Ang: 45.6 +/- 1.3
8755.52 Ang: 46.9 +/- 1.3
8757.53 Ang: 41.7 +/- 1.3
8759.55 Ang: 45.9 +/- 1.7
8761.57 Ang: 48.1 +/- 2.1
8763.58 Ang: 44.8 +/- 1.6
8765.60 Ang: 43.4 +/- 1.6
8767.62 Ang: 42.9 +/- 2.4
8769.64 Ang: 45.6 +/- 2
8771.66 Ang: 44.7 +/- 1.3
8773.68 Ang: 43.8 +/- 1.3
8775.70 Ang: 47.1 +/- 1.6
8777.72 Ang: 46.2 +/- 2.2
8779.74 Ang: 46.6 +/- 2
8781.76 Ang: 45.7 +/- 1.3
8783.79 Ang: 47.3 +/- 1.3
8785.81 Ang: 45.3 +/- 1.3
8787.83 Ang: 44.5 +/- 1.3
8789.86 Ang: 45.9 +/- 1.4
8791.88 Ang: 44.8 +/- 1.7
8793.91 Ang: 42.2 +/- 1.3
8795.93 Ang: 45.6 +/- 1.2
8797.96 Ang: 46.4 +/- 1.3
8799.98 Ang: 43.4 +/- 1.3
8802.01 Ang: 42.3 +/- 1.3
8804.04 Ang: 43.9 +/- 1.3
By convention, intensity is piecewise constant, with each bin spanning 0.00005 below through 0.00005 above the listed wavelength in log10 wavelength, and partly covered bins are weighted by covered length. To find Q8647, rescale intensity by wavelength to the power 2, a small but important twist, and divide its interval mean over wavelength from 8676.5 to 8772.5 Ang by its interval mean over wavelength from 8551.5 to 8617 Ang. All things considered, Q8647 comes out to 1.05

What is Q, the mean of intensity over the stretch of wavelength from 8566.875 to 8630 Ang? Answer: 43.3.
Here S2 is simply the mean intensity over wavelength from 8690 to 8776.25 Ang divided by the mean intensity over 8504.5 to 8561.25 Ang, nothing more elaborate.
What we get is 1.09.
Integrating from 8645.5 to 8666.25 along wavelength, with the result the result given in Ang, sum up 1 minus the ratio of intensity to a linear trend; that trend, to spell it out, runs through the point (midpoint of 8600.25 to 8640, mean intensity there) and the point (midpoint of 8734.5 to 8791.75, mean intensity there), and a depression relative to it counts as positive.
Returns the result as 1.7 Ang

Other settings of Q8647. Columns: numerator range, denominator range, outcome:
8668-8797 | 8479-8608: 1.11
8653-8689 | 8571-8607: 0.98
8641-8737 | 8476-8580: 1.08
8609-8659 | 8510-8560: 1.09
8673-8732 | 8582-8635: 1.03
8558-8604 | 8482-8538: 1.06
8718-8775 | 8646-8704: 1.07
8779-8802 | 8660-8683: 1.12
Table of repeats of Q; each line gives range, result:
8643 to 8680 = 41.6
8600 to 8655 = 43.3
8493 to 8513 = 40.6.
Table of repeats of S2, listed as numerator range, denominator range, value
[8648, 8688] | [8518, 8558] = 1.03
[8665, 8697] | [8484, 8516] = 1.03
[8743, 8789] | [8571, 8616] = 1.04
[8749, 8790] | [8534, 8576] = 1.11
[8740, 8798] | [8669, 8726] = 1.03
